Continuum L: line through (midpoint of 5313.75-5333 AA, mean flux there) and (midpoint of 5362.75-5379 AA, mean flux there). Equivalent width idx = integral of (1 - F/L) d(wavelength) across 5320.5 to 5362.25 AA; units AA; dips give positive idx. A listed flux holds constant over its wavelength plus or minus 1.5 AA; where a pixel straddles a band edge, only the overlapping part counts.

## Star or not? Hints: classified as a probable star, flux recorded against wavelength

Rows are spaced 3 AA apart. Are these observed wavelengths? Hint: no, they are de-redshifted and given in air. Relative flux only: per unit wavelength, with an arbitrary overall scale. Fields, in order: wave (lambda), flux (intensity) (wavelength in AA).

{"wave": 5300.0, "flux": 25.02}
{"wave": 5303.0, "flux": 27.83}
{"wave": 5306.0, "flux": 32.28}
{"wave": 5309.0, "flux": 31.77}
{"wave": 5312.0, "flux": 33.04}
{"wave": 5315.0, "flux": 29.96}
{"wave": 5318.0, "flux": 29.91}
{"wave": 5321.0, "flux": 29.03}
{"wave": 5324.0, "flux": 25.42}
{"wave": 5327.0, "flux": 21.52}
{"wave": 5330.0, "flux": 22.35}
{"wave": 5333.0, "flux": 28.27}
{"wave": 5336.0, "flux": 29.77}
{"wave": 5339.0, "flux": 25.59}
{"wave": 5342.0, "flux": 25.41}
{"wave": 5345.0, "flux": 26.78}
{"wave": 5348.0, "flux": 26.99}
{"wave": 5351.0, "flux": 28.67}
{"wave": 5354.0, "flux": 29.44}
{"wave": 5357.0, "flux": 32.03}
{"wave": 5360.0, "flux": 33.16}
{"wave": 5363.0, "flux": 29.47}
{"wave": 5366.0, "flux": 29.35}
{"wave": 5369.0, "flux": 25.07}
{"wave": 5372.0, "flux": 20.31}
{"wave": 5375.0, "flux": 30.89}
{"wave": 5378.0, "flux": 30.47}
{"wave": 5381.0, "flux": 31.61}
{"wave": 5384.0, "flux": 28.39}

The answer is -1.0 AA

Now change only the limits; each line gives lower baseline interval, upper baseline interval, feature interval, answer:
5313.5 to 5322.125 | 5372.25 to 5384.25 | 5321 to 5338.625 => 2.3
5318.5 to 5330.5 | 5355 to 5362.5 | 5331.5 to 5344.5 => 0.3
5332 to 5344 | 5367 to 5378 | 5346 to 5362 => -1.9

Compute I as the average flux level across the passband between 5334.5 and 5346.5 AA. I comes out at 26.9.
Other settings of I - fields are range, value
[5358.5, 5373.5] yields 27.5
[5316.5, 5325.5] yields 28.1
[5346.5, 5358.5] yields 29.3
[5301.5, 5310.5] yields 30.6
